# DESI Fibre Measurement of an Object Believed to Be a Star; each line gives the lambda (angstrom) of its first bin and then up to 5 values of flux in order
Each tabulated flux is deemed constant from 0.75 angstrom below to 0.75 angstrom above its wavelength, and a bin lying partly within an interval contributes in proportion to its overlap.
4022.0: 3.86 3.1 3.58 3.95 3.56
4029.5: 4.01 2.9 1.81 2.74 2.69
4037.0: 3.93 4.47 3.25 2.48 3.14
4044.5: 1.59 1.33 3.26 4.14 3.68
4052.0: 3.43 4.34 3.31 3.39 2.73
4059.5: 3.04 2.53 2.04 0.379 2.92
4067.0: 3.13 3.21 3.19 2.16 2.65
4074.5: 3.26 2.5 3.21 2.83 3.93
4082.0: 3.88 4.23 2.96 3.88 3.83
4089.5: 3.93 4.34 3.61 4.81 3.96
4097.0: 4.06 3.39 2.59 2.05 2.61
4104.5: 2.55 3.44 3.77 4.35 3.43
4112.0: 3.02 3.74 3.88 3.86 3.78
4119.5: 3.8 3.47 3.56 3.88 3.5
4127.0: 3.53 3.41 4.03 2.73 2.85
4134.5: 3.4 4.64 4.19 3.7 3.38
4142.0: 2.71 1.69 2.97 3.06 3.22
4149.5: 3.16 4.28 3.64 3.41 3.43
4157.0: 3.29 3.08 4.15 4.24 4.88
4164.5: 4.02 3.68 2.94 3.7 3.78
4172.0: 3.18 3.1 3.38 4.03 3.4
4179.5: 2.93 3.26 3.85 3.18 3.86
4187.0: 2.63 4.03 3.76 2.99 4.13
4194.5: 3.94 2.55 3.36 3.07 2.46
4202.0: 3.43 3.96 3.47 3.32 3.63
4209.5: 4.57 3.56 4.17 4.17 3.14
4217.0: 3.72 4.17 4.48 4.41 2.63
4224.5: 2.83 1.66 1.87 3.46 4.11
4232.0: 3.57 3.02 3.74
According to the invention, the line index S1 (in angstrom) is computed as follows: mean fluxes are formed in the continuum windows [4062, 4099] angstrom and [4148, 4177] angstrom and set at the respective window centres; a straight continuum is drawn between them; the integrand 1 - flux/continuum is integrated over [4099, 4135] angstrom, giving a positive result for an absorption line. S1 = 0.7 angstrom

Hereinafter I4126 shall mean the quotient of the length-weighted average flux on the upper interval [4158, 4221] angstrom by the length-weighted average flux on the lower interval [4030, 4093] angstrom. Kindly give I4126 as 1.16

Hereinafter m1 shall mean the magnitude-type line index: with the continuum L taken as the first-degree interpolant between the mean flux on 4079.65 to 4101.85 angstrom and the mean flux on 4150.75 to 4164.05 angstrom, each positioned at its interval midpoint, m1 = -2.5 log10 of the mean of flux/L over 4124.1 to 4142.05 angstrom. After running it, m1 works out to 0.07 mag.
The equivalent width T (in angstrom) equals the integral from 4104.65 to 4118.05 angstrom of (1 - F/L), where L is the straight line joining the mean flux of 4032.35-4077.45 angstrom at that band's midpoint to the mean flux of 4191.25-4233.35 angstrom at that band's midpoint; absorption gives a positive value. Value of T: -2.3 angstrom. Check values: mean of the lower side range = 2.91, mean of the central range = 3.64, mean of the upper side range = 3.46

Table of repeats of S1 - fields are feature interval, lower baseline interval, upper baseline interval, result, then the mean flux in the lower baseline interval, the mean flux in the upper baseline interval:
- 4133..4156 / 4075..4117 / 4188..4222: 1.3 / 3.52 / 3.67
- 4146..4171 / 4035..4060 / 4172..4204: -2.3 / 3.19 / 3.39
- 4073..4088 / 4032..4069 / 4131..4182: -1.5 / 2.92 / 3.46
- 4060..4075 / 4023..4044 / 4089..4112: 3.7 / 3.24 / 3.51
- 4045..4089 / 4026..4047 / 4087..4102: 3.6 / 2.98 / 3.69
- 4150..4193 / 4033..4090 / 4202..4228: -2.3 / 3.09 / 3.53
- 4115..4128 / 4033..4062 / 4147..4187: -1.1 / 3.11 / 3.56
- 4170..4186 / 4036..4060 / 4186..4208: -0.4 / 3.22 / 3.38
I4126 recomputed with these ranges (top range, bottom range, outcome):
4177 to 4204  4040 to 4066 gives 1.20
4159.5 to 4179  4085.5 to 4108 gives 1.06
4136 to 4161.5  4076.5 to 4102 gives 0.94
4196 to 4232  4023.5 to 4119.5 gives 1.06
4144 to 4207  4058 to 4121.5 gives 1.06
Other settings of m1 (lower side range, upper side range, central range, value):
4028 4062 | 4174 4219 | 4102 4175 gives -0.04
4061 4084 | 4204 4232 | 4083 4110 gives -0.20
